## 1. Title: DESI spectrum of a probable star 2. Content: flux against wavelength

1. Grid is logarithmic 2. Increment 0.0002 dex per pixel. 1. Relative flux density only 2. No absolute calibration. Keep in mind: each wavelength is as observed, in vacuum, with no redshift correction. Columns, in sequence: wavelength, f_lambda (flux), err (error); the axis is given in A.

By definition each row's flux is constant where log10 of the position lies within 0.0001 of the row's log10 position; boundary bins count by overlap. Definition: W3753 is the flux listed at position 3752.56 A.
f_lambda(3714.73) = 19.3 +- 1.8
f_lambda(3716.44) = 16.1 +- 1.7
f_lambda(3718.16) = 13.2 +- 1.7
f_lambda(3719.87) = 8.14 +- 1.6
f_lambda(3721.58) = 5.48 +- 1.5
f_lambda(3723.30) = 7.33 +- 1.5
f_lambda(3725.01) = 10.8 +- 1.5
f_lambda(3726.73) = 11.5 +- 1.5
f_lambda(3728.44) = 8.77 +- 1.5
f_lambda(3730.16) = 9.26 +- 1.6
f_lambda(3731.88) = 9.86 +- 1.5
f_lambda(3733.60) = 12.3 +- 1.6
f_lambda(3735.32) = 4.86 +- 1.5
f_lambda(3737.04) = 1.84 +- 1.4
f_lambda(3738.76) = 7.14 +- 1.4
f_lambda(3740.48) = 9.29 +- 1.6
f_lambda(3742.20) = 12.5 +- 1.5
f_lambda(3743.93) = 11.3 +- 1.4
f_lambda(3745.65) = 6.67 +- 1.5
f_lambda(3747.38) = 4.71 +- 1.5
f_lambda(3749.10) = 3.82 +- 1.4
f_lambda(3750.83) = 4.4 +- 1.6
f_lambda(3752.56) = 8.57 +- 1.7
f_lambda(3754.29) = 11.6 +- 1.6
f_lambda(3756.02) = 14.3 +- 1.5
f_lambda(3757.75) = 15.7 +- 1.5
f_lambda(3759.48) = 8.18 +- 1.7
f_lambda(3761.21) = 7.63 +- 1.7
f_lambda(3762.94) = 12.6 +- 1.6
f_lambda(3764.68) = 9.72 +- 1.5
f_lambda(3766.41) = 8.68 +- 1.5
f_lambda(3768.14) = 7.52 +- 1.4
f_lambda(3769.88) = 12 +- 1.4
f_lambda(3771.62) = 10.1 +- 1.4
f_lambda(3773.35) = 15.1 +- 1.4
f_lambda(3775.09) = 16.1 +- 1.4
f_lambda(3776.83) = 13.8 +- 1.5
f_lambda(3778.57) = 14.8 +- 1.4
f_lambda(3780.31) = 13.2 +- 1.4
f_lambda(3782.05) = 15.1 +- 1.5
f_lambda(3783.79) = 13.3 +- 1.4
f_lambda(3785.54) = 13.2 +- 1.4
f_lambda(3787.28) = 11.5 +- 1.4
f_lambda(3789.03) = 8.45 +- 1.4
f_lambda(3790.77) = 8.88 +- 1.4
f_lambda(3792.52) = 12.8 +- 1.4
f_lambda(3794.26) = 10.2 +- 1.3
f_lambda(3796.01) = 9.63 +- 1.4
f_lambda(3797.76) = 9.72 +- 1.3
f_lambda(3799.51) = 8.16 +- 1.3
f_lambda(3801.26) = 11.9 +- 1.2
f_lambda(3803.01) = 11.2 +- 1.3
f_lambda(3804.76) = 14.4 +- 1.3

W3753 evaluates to 8.57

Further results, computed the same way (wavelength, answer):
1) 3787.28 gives 11.5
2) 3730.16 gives 9.26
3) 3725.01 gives 10.8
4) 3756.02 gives 14.3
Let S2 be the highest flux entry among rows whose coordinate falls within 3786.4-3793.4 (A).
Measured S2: 12.8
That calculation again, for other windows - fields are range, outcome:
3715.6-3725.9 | 16.1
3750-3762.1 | 15.7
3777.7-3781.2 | 14.8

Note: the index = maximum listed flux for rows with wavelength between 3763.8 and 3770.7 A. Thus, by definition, 12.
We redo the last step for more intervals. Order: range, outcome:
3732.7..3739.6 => 12.3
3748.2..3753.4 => 8.57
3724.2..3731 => 11.5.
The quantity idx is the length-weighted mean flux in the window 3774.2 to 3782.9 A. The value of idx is 14.6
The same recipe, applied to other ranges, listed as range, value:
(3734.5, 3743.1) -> 7.15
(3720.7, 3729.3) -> 8.78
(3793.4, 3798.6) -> 9.84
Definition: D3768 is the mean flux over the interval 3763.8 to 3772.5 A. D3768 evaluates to 9.62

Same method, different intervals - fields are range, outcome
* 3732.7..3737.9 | 6.36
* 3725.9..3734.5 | 10.3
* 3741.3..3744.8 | 11.9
